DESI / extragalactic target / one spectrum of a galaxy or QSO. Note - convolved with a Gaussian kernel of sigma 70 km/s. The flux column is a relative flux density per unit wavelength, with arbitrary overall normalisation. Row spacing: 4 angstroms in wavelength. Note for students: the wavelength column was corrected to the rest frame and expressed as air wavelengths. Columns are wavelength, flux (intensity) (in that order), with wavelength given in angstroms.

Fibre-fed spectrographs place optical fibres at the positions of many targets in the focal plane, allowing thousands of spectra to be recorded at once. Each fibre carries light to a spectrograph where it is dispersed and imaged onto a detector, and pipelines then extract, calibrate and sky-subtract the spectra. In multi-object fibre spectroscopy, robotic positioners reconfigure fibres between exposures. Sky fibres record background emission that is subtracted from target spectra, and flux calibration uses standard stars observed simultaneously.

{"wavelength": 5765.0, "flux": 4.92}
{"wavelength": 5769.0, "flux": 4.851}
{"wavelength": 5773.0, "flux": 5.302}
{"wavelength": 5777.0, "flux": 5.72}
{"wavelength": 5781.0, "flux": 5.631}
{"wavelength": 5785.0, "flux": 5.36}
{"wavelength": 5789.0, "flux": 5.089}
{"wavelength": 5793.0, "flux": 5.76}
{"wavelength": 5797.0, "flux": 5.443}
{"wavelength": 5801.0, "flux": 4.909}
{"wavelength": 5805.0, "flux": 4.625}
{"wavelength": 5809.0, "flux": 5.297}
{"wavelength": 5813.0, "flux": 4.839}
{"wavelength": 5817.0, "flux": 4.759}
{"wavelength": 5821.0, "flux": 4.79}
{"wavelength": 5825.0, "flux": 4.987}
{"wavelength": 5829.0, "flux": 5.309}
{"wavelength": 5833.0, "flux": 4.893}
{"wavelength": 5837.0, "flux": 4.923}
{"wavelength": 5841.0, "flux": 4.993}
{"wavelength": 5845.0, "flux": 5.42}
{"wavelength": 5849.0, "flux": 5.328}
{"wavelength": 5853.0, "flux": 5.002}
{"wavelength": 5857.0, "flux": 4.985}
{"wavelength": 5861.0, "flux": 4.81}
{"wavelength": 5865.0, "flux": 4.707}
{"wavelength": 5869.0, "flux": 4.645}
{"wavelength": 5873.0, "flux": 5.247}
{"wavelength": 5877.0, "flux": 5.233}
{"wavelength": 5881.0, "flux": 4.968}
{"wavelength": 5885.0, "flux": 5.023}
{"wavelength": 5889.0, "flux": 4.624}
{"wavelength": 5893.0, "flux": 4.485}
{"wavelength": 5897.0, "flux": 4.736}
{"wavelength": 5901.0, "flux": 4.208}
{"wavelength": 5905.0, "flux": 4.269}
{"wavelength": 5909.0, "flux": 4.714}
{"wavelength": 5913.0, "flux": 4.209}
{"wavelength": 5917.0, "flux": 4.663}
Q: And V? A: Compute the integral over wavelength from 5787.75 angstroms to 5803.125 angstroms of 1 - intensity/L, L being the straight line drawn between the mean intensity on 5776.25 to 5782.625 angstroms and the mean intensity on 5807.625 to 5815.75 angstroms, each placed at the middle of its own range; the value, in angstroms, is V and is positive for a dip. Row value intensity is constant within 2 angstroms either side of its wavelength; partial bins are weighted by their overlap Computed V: 0.1 angstroms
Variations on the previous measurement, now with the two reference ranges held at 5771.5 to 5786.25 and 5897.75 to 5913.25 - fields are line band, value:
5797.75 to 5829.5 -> 1.6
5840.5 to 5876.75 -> -1.6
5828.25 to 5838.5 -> 0.0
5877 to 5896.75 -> -1.1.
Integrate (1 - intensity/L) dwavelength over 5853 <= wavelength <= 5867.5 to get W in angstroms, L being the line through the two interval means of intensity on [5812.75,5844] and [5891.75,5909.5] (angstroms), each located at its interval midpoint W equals -0.3 angstroms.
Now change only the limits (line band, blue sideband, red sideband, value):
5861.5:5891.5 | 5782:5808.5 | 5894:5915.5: -1.8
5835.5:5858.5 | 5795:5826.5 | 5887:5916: -1.7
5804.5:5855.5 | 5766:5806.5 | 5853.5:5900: 0.4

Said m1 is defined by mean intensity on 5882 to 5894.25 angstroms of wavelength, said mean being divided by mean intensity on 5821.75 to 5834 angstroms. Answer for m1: 0.9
